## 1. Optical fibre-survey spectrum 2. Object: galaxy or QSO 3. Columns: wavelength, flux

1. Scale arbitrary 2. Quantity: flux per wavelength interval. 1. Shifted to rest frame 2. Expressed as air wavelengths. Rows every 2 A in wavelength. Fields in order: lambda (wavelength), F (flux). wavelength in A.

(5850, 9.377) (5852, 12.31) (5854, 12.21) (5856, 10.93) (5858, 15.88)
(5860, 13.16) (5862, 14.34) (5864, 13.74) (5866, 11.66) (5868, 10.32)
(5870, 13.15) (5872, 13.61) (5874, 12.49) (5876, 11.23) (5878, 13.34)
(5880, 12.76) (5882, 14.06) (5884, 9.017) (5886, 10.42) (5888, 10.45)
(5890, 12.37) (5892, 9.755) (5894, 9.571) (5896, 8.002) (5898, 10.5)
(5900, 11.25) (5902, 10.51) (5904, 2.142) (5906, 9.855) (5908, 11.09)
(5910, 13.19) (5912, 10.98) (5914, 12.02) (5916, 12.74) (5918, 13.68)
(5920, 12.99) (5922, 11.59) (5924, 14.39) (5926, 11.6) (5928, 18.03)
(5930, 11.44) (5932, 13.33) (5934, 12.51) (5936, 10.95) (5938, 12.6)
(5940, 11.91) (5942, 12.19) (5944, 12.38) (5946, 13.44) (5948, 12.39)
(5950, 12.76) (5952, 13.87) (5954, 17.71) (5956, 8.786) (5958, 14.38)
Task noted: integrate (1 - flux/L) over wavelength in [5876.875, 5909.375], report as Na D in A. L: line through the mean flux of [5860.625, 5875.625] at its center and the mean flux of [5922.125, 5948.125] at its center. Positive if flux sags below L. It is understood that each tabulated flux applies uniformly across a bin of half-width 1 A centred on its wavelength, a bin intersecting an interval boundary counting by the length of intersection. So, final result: 6.1 A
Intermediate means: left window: 12.7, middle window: 10.4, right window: 12.8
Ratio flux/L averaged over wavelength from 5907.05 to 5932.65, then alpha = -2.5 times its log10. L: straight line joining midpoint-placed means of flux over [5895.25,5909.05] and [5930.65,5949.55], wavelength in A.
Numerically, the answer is -0.21 mag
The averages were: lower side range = 9.08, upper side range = 12.4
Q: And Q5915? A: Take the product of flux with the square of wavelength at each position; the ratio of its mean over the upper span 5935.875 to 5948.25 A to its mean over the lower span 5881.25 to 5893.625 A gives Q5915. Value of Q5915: 1.2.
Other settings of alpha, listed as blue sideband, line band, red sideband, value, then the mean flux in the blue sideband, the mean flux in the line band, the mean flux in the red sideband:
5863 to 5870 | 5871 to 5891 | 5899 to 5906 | -0.14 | 12.1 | 12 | 8.24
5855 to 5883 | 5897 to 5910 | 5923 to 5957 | 0.33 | 12.9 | 9.53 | 13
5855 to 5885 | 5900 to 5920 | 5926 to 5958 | 0.18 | 12.6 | 10.8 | 13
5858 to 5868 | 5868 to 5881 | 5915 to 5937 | 0.05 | 13.2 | 12.6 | 13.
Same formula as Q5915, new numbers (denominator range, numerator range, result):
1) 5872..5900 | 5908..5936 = 1.16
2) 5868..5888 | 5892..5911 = 0.80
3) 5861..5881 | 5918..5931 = 1.07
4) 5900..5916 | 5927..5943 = 1.27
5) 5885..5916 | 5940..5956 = 1.31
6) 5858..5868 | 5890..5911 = 0.75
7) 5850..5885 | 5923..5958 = 1.07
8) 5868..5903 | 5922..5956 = 1.18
